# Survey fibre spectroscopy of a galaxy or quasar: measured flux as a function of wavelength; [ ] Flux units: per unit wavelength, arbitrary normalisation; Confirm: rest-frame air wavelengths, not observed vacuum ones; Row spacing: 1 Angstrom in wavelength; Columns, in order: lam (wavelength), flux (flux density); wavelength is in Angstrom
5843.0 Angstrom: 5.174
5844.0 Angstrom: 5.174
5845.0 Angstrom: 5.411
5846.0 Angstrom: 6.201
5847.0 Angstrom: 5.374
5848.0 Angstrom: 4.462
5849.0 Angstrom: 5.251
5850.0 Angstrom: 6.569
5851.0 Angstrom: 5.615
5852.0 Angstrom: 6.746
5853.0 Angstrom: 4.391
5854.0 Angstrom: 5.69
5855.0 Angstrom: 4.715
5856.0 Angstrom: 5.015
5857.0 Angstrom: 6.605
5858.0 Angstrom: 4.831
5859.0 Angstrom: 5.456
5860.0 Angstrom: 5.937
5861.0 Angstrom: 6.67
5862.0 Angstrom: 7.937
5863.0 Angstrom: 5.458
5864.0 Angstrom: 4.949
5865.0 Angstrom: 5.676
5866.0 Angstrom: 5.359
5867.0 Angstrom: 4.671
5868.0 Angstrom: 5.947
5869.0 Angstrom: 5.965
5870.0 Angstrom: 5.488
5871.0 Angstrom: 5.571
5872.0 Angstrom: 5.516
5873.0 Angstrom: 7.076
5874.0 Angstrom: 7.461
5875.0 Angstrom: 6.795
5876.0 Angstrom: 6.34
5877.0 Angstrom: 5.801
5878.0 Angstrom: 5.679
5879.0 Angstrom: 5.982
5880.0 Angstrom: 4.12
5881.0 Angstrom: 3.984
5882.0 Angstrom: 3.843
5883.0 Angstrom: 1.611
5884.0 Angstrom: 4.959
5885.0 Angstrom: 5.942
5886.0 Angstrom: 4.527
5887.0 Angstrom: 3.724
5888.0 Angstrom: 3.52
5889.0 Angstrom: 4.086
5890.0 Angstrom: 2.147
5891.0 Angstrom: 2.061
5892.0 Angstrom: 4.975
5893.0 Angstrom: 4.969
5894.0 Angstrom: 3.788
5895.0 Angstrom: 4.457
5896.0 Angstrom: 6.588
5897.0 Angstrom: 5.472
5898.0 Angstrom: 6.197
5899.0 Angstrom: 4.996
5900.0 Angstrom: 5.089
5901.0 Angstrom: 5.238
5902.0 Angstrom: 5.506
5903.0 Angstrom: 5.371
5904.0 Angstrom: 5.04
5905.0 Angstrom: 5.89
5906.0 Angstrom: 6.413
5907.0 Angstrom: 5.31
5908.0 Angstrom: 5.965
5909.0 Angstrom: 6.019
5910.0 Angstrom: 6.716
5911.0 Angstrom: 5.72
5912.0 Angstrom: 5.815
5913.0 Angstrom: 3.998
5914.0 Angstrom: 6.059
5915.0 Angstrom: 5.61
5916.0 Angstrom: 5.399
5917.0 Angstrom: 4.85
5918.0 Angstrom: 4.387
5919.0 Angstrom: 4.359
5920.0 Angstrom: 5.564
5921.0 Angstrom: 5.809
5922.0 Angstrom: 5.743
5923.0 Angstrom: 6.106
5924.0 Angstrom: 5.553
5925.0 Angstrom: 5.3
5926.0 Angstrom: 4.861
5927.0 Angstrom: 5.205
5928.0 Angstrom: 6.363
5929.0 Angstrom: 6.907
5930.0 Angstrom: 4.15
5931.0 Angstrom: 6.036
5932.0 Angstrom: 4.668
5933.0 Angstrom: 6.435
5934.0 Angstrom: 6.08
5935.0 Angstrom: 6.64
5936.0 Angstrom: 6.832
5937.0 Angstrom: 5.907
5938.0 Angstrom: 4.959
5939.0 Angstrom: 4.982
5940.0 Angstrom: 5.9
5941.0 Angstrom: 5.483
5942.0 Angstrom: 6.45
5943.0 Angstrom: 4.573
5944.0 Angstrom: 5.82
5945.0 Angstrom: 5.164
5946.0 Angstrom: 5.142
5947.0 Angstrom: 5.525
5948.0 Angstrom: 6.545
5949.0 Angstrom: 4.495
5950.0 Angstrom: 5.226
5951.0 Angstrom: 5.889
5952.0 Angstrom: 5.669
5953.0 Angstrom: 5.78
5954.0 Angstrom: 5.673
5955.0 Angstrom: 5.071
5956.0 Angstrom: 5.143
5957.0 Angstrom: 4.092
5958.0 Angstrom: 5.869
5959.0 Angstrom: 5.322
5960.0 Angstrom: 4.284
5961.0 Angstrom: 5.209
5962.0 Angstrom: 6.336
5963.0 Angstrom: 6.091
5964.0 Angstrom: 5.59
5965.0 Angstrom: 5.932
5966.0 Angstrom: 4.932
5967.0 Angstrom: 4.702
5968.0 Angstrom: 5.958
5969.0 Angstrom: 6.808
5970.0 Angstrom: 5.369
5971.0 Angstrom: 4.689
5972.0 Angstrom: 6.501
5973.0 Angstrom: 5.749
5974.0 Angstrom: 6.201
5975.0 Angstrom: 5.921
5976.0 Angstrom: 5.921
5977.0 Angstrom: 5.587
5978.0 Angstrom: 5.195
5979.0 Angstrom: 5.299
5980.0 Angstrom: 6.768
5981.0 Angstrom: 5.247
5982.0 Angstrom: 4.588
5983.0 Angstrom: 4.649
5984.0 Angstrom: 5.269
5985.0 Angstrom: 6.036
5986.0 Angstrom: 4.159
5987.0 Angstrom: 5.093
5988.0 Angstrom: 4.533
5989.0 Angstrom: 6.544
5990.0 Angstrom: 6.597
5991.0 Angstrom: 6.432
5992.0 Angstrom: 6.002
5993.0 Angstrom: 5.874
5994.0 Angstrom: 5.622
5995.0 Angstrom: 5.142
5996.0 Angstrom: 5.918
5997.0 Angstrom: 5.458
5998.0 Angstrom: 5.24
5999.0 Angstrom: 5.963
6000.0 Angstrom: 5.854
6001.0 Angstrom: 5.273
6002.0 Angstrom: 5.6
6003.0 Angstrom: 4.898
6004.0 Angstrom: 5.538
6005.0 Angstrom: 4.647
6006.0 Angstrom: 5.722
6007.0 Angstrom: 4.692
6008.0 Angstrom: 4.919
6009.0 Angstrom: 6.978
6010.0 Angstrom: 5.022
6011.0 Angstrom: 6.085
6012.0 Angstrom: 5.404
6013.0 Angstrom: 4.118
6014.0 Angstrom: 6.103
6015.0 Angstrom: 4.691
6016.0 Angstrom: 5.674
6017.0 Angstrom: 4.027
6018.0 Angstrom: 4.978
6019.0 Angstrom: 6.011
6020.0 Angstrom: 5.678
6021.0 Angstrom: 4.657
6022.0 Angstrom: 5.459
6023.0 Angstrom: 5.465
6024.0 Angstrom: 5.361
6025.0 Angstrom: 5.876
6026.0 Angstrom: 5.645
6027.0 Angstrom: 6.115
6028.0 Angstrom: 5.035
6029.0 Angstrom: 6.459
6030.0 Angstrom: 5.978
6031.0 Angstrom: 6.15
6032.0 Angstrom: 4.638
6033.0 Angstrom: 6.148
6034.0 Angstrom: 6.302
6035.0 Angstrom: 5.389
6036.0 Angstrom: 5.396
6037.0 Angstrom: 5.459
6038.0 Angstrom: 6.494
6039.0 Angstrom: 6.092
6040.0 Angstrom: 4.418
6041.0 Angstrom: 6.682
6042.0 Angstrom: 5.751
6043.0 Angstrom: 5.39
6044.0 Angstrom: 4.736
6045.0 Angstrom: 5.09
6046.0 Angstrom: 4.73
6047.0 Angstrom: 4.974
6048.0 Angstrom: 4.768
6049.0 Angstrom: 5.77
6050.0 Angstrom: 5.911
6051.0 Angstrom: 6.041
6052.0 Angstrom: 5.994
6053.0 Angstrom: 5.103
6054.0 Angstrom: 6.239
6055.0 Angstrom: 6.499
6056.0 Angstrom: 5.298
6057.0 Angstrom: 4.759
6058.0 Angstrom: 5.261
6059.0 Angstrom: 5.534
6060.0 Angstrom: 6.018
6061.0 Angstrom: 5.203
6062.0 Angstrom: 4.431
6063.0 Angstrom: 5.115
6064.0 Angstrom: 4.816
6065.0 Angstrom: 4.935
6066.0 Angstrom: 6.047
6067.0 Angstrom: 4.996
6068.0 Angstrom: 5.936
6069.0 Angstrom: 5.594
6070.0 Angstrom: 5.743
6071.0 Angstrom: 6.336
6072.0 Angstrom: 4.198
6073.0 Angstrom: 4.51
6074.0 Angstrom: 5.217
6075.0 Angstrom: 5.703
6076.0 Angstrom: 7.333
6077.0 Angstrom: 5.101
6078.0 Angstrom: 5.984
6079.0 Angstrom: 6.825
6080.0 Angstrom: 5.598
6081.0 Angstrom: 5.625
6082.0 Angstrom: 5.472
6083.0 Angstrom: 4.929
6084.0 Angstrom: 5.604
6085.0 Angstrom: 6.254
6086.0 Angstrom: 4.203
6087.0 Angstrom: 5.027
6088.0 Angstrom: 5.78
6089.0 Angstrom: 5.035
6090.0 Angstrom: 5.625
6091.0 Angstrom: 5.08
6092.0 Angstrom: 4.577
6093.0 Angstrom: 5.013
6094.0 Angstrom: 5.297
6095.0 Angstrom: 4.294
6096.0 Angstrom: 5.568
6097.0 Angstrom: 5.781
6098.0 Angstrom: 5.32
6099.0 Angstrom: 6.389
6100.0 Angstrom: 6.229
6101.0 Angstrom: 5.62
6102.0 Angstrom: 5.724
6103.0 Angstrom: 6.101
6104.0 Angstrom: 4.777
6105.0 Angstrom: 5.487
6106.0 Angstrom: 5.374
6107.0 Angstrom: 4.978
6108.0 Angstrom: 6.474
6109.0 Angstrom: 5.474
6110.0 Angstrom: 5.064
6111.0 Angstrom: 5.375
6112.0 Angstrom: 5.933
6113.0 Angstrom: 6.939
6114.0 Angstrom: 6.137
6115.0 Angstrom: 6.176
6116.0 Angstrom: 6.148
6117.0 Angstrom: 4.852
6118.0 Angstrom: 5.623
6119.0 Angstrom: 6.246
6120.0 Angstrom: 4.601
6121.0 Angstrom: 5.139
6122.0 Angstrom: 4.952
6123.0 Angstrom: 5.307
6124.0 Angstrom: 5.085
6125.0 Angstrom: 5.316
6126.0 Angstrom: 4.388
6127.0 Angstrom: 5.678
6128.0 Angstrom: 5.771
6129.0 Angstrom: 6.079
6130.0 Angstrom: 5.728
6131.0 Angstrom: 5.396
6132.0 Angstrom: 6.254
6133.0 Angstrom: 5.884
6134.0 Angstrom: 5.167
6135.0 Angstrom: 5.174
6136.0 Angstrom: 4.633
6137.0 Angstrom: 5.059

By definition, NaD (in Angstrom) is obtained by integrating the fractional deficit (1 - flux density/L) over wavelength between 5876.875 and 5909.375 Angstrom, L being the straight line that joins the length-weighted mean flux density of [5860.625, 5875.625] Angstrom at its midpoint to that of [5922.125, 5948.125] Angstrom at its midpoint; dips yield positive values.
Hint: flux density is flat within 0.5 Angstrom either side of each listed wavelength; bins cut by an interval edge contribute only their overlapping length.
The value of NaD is 5.96 Angstrom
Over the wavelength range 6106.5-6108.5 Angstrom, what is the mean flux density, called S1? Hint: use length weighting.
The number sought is 5.73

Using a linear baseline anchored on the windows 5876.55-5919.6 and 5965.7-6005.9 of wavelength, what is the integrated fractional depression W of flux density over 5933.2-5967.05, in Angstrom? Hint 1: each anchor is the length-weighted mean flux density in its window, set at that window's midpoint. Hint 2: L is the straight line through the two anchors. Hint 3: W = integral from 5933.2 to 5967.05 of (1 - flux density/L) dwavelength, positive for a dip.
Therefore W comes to -1.5 Angstrom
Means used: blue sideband 4.93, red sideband 5.55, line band 5.53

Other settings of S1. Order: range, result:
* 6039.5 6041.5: 5.55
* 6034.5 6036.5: 5.39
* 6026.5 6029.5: 5.87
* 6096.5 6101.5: 5.87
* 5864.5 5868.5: 5.41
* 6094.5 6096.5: 4.93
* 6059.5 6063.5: 5.19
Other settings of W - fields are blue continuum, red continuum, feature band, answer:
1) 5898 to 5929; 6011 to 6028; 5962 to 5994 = -1.3 Angstrom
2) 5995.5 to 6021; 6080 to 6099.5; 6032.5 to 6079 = -1.6 Angstrom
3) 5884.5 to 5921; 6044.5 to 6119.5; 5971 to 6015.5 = -1.9 Angstrom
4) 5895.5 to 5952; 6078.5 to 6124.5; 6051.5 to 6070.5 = 0.2 Angstrom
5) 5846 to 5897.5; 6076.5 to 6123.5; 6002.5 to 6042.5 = -0.7 Angstrom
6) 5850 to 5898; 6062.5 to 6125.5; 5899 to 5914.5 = -1.0 Angstrom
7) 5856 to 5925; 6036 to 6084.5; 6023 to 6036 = -0.6 Angstrom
